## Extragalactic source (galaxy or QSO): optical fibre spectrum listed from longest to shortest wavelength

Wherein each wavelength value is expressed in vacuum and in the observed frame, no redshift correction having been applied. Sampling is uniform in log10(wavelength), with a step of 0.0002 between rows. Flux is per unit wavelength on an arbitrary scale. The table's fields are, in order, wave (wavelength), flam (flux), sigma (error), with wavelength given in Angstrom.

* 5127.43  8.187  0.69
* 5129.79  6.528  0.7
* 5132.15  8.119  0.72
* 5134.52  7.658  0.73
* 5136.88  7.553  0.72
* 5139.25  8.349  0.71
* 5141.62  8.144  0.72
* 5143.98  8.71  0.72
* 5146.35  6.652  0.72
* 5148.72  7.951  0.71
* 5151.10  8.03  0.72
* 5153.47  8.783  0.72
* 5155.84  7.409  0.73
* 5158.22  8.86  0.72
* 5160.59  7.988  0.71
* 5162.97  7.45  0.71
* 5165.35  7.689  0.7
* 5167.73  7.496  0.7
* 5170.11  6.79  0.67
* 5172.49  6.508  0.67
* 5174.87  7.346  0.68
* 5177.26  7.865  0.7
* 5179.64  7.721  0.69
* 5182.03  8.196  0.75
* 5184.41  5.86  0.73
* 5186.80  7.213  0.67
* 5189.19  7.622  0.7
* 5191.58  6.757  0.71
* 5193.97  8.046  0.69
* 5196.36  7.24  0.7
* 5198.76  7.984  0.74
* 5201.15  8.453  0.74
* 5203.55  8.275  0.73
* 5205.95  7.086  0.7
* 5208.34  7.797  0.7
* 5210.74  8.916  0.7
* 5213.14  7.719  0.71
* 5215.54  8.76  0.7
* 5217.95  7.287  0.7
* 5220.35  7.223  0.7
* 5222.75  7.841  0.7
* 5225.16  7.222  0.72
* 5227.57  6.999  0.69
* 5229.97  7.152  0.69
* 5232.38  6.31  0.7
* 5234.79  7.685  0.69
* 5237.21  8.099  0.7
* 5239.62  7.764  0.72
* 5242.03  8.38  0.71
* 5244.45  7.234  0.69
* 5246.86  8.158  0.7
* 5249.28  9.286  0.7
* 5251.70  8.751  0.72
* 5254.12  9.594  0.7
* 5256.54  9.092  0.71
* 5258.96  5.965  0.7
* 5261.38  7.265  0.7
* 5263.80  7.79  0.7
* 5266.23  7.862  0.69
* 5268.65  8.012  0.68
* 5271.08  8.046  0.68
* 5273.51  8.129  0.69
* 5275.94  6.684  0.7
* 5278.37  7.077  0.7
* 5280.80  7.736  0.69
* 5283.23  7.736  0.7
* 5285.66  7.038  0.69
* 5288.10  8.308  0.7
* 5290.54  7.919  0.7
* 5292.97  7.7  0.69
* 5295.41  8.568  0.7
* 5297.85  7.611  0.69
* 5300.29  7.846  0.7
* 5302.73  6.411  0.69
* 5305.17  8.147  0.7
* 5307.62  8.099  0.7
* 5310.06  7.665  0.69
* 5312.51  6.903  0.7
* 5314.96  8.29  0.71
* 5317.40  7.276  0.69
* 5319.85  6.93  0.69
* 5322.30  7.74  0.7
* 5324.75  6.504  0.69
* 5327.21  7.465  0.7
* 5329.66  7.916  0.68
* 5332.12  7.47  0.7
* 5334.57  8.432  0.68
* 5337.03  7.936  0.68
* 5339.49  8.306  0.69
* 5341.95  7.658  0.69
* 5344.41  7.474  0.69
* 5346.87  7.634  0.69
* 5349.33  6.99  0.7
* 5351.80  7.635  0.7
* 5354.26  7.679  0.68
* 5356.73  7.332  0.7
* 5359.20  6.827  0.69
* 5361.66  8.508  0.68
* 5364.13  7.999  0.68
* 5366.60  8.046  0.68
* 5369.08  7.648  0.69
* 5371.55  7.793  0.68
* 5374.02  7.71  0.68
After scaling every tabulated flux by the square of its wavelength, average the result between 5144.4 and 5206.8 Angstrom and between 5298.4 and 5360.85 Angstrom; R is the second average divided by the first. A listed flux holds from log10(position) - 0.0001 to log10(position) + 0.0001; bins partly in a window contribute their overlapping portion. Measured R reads 1.05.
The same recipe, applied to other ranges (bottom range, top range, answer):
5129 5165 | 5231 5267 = 1.05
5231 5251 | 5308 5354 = 1.00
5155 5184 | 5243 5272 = 1.11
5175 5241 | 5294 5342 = 1.05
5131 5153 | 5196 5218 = 1.04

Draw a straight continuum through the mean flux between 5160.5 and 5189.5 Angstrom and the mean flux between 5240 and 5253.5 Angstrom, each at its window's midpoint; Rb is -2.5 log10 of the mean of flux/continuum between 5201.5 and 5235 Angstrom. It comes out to 0.05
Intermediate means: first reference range 7.33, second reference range 8.38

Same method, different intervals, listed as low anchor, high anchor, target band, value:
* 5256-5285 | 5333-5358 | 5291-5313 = -0.010 mag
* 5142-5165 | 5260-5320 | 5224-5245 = 0.050 mag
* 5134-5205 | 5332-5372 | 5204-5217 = -0.049 mag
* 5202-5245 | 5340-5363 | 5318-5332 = 0.038 mag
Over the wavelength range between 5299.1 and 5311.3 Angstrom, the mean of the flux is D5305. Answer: 7.63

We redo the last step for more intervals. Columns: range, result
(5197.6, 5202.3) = 8.23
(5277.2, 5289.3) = 7.58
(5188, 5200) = 7.53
